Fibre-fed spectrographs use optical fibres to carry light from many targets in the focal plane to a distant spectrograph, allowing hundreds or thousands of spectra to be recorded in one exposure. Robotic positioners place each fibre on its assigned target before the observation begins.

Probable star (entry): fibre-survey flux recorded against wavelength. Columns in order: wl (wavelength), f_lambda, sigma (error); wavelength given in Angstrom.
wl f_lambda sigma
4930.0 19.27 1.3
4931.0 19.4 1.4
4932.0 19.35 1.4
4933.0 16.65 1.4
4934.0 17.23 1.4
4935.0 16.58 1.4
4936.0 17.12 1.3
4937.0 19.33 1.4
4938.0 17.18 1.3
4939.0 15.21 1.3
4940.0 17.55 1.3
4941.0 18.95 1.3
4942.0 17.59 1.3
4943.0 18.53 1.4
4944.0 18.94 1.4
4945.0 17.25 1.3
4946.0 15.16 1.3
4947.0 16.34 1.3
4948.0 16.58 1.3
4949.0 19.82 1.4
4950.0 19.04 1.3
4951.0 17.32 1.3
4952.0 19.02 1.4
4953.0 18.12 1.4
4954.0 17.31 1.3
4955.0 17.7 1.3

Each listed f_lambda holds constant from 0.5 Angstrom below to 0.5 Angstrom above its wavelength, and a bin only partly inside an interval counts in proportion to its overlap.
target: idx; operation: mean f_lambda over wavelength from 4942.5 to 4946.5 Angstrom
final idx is 17.5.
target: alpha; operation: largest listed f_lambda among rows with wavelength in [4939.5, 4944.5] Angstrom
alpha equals 18.95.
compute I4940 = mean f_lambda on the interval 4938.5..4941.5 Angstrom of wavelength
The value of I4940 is 17.2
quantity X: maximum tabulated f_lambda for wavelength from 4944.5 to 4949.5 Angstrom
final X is 19.82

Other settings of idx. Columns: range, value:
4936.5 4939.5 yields 17.2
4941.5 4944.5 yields 18.4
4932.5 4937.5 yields 17.4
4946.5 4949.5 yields 17.6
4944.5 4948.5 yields 16.3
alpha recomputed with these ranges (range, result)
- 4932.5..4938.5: 19.33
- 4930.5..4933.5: 19.4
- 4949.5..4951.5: 19.04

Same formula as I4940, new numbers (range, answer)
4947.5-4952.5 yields 18.4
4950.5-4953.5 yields 18.2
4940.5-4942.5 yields 18.3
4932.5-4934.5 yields 16.9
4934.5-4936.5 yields 16.9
